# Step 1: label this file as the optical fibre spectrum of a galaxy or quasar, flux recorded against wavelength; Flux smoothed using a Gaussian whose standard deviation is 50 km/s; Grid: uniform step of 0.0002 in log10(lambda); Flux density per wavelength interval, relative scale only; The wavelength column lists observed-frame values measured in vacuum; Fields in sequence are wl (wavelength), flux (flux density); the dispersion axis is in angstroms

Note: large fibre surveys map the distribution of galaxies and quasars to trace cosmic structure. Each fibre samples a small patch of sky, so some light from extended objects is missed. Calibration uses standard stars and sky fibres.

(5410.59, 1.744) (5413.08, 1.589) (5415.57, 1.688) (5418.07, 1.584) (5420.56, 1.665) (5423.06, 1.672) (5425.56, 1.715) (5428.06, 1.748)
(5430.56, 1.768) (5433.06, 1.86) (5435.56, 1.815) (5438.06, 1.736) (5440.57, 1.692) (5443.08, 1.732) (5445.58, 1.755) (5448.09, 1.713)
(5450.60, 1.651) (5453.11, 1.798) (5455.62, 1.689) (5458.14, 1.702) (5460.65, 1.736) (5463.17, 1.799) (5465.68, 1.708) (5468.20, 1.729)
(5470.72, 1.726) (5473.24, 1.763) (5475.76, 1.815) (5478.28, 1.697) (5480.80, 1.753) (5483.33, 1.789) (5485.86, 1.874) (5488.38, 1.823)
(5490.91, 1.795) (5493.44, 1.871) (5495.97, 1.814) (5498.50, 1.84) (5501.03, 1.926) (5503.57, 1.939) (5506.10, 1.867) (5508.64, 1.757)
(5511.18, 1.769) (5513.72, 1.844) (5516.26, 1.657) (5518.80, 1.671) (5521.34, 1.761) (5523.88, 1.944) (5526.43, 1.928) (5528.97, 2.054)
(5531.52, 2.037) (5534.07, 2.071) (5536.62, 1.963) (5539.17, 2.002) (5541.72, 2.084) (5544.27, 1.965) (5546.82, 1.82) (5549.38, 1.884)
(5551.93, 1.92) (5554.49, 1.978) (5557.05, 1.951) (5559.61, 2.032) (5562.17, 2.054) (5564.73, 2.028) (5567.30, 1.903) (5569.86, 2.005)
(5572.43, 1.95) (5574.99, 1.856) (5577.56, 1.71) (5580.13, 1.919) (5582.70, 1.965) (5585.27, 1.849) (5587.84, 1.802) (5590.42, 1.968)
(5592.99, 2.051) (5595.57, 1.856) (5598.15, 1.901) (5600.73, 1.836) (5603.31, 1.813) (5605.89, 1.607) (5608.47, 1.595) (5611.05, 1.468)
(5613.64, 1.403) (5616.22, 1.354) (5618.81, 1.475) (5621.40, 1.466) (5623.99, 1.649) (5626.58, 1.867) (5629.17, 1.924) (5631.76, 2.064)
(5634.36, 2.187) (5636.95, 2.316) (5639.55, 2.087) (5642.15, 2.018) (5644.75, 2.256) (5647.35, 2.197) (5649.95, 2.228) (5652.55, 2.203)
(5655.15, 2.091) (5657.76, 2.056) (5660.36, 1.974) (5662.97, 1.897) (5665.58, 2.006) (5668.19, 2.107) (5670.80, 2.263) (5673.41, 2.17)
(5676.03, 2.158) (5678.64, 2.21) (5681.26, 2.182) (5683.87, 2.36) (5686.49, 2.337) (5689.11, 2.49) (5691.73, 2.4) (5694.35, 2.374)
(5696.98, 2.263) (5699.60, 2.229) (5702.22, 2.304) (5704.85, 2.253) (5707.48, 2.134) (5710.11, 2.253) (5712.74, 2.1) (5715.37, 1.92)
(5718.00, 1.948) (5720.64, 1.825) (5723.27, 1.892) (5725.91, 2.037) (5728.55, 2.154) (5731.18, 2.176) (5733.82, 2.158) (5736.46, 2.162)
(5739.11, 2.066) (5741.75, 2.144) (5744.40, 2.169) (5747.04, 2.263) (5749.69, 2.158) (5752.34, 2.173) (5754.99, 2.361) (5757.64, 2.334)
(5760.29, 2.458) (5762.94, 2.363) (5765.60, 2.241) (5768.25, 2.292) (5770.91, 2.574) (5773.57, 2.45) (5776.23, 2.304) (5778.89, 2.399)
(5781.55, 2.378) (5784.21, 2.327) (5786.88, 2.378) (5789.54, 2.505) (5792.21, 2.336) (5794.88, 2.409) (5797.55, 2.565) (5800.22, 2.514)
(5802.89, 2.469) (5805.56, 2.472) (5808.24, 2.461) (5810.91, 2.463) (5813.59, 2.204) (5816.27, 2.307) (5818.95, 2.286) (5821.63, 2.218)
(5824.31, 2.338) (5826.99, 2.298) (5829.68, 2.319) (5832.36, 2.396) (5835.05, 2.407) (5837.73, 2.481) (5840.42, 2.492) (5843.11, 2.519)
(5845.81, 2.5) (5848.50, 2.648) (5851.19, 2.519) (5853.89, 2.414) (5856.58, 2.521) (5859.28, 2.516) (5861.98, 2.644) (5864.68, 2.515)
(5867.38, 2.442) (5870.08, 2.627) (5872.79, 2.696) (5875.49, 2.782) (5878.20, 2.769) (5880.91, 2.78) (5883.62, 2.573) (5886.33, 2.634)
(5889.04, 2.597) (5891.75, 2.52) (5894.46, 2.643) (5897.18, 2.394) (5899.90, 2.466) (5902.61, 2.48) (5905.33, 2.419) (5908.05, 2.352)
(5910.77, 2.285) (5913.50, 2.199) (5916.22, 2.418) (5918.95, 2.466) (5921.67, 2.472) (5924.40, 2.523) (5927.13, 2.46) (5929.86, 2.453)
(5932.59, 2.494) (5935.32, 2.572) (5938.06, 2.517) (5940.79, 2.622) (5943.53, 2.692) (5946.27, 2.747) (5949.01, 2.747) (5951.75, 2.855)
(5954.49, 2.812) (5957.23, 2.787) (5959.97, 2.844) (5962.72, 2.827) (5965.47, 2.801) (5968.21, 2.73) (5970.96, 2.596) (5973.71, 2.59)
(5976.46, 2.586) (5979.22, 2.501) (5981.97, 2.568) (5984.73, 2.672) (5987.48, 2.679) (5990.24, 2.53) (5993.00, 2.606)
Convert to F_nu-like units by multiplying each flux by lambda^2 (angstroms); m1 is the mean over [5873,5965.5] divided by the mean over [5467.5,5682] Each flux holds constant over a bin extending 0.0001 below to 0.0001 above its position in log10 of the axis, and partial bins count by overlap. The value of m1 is 1.53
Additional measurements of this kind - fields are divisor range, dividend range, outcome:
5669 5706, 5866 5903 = 1.22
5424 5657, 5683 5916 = 1.40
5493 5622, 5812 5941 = 1.50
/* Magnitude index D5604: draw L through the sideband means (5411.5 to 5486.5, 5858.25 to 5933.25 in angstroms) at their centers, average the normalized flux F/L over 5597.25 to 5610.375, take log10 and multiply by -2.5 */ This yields 0.16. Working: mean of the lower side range 1.73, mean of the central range 1.73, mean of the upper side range 2.52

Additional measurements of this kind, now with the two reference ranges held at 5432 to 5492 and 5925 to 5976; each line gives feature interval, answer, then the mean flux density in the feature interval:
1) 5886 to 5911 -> 0.04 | 2.48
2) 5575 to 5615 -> 0.13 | 1.78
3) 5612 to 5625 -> 0.36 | 1.46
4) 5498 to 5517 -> 0.01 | 1.83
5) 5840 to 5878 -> -0.03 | 2.57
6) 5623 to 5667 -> 0.02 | 2.06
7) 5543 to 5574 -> -0.01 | 1.96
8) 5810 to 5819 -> 0.05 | 2.31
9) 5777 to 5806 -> -0.02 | 2.43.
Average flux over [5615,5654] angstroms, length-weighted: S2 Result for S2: 1.95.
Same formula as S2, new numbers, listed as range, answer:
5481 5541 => 1.87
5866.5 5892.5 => 2.65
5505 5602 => 1.91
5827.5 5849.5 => 2.46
